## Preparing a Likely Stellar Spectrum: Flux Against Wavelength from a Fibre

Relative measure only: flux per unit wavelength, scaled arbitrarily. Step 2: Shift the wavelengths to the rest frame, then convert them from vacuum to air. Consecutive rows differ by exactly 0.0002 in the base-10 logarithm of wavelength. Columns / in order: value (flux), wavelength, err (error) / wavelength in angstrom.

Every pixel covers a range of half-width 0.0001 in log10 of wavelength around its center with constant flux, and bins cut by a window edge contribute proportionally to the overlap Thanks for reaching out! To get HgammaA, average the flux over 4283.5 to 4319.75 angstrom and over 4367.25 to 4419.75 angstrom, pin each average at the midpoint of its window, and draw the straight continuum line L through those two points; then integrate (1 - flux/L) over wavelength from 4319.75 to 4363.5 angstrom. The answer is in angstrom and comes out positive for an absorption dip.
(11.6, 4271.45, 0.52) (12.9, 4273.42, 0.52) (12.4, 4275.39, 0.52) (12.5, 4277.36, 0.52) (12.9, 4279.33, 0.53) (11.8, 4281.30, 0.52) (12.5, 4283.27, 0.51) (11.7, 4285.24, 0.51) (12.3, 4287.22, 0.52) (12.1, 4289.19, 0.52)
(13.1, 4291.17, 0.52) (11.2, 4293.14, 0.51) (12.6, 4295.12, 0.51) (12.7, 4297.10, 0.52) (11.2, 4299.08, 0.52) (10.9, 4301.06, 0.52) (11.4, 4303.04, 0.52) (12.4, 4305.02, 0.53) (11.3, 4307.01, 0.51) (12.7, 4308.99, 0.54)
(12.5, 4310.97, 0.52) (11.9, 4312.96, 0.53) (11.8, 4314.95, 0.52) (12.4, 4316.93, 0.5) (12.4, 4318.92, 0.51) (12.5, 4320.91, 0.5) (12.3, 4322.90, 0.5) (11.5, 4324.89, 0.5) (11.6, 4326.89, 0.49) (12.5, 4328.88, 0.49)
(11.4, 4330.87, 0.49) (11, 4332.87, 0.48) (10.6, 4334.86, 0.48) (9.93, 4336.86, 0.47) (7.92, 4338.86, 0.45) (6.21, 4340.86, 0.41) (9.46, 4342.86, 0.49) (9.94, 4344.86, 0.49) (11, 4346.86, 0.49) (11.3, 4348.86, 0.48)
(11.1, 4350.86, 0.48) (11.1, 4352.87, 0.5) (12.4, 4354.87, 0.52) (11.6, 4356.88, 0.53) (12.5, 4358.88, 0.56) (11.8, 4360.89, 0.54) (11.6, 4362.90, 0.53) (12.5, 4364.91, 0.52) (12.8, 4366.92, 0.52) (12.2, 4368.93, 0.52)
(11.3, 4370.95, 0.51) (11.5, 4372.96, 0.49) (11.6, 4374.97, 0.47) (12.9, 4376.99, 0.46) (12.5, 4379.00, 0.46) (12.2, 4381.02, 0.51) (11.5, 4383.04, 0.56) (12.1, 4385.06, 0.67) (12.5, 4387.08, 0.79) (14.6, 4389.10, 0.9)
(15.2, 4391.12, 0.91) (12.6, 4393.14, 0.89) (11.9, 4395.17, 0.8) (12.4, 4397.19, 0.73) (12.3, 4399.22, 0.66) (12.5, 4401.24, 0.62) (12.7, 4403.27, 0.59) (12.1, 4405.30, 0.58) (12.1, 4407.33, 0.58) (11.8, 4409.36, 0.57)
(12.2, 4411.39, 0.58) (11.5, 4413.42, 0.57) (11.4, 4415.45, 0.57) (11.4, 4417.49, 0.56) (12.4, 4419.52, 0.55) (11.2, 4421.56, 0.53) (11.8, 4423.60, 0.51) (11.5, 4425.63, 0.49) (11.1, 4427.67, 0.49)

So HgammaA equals 4.26 angstrom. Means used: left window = 12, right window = 12.3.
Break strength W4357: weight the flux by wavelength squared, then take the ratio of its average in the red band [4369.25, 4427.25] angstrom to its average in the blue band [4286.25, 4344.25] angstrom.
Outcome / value 1.11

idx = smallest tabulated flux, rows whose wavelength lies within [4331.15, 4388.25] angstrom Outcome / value 6.21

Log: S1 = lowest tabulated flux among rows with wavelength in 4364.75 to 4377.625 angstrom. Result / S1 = 11.3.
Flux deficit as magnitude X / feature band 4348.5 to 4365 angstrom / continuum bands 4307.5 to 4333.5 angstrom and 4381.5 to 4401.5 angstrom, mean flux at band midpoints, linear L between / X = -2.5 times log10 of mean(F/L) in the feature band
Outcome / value 0.06 mag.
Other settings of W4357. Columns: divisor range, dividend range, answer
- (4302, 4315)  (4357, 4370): 1.04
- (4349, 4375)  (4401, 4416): 1.04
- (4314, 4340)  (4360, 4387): 1.09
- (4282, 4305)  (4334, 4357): 0.87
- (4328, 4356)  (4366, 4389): 1.19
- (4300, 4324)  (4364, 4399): 1.07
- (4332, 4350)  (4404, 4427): 1.25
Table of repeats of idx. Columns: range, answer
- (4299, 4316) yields 10.9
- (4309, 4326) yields 11.5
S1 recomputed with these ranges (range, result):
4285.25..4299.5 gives 11.2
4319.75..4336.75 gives 10.6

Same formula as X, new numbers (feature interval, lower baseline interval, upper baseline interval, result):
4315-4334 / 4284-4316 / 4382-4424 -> 0.011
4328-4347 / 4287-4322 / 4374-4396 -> 0.234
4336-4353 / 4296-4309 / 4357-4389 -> 0.230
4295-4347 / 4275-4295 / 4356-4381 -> 0.088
